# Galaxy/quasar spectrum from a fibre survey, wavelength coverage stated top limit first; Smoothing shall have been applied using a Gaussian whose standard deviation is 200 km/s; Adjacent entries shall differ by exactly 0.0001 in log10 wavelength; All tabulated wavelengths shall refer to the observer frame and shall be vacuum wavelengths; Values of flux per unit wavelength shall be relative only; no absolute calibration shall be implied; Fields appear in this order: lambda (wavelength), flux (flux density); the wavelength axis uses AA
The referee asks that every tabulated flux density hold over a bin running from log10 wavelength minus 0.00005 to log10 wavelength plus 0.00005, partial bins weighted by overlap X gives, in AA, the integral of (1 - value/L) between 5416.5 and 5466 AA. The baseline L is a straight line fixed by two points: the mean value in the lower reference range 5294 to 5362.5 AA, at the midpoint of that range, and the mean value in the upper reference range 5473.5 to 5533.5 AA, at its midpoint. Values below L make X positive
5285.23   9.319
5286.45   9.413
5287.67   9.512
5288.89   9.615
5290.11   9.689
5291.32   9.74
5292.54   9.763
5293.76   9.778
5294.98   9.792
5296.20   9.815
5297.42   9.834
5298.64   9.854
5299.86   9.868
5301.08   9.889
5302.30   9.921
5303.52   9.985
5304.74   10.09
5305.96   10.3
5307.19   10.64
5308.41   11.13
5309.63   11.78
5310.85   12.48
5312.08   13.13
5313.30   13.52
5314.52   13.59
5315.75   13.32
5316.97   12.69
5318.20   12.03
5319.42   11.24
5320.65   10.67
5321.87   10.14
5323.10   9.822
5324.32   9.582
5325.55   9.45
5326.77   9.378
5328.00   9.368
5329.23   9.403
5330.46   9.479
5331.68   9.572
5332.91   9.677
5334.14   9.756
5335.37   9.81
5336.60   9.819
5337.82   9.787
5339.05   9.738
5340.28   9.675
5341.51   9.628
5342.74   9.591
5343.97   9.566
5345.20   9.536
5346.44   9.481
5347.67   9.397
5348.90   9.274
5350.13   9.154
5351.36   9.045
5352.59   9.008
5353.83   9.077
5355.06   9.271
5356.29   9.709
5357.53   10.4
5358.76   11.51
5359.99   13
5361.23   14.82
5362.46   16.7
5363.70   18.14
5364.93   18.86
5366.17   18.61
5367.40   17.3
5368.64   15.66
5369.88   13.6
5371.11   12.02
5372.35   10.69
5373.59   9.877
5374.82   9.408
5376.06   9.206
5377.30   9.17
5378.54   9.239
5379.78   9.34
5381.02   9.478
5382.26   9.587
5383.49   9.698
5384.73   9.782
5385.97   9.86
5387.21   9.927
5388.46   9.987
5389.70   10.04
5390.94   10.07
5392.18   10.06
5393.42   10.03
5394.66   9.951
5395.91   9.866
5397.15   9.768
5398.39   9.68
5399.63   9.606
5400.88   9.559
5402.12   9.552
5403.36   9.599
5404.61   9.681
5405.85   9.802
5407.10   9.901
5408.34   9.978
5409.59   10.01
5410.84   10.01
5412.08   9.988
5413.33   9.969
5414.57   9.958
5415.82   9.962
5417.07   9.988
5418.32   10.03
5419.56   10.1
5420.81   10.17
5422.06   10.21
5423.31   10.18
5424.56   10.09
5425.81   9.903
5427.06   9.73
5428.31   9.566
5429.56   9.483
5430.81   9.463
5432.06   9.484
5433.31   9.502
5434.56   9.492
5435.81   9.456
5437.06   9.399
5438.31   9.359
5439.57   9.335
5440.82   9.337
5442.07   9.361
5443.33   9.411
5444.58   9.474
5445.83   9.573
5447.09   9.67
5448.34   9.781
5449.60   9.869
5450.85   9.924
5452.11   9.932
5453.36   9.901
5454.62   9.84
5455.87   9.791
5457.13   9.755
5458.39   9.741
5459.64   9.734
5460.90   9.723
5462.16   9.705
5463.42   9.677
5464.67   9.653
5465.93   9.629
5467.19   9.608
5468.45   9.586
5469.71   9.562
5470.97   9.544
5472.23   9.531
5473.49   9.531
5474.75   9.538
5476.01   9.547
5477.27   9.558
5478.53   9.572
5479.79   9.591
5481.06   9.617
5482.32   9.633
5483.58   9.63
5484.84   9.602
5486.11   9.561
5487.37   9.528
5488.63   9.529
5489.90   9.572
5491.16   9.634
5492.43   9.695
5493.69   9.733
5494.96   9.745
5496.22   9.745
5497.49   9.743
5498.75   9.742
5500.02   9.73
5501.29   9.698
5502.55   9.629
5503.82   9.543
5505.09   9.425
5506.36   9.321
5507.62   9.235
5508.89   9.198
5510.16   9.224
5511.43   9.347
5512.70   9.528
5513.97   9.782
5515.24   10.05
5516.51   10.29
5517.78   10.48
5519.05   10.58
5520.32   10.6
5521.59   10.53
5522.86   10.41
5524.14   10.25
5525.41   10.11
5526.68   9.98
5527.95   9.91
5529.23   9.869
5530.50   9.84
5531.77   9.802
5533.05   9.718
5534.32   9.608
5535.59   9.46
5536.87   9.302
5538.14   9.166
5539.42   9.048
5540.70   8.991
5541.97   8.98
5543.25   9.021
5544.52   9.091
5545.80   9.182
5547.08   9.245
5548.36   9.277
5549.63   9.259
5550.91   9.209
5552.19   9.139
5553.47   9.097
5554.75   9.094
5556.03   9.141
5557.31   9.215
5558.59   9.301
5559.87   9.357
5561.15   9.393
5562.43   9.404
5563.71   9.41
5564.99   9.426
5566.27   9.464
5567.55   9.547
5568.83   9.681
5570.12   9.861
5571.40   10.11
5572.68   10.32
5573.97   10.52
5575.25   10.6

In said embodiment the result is 1.4 AA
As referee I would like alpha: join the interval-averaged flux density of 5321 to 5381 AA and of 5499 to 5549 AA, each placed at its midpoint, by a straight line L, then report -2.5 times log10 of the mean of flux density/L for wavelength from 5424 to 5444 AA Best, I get 0.085 mag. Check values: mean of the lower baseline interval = 10.9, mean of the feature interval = 9.52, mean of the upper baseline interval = 9.65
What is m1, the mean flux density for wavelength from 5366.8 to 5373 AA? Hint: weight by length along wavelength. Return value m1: 13.8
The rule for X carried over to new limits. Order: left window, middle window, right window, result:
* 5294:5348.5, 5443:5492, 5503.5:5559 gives 0.8 AA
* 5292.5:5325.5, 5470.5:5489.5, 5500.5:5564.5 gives 0.6 AA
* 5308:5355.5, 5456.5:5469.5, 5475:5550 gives 0.2 AA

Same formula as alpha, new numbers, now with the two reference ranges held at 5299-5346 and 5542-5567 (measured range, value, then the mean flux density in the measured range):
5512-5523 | -0.09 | 10.2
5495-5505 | -0.02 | 9.68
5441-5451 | 0.02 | 9.61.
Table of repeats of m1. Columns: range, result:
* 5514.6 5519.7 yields 10.4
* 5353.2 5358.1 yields 9.59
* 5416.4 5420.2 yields 10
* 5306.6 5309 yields 10.9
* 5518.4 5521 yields 10.6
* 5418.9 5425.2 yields 10.1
